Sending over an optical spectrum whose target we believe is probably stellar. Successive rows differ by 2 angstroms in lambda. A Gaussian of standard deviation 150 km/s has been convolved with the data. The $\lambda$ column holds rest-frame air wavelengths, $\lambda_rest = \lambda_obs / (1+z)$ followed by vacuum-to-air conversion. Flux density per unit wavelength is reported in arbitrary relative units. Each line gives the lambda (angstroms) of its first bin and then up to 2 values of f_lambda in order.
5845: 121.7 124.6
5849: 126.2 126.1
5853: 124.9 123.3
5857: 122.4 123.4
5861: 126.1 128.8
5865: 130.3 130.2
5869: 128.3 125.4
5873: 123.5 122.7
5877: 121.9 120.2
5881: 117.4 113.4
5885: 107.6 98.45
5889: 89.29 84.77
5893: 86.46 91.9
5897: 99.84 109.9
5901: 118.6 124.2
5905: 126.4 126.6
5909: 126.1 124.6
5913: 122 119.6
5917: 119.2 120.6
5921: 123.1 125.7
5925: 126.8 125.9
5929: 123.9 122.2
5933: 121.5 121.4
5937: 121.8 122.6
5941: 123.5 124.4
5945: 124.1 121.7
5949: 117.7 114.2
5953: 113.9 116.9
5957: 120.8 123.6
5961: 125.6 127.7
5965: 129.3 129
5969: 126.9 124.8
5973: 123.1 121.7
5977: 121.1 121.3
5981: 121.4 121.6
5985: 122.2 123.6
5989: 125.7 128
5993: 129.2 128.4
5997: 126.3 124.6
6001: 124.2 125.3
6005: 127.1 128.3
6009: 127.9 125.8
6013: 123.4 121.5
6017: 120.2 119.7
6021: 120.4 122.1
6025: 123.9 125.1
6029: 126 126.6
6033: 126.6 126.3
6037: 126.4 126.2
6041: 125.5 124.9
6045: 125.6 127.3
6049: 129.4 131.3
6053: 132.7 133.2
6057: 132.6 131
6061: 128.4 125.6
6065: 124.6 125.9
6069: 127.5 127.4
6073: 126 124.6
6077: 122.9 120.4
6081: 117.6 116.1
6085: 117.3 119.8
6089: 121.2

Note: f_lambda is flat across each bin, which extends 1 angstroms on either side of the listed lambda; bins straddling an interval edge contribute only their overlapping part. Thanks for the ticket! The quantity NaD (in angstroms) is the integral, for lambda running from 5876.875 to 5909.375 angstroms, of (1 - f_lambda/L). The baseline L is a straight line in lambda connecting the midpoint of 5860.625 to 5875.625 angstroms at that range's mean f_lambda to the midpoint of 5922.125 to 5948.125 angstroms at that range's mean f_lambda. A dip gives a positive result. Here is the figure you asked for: 4.3 angstroms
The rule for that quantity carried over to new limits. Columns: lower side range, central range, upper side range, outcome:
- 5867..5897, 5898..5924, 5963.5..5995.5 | -1.8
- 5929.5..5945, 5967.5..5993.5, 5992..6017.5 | 0.1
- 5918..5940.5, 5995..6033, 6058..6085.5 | -0.2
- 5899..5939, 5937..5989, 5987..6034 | 0.6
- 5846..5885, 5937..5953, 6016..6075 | 0.5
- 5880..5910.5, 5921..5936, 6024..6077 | -1.5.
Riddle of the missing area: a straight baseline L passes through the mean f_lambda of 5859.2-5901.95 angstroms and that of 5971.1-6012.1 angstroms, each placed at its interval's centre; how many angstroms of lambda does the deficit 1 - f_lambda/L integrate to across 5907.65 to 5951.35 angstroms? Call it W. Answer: -1.5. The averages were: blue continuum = 113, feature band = 123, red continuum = 125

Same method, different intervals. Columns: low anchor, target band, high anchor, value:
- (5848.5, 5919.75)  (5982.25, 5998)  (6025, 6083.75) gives -0.3 angstroms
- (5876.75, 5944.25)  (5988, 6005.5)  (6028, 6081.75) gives -0.6 angstroms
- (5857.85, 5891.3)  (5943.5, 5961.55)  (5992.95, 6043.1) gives 0.3 angstroms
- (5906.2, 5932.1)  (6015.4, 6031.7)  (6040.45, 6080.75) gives 0.4 angstroms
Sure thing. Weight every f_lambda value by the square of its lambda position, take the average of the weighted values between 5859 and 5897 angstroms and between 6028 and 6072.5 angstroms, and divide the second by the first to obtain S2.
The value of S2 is 1.19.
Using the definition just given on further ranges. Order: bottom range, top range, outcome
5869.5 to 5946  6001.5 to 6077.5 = 1.13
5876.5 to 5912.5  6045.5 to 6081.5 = 1.22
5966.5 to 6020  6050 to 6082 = 1.04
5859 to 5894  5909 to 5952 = 1.08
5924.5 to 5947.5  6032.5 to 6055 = 1.07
